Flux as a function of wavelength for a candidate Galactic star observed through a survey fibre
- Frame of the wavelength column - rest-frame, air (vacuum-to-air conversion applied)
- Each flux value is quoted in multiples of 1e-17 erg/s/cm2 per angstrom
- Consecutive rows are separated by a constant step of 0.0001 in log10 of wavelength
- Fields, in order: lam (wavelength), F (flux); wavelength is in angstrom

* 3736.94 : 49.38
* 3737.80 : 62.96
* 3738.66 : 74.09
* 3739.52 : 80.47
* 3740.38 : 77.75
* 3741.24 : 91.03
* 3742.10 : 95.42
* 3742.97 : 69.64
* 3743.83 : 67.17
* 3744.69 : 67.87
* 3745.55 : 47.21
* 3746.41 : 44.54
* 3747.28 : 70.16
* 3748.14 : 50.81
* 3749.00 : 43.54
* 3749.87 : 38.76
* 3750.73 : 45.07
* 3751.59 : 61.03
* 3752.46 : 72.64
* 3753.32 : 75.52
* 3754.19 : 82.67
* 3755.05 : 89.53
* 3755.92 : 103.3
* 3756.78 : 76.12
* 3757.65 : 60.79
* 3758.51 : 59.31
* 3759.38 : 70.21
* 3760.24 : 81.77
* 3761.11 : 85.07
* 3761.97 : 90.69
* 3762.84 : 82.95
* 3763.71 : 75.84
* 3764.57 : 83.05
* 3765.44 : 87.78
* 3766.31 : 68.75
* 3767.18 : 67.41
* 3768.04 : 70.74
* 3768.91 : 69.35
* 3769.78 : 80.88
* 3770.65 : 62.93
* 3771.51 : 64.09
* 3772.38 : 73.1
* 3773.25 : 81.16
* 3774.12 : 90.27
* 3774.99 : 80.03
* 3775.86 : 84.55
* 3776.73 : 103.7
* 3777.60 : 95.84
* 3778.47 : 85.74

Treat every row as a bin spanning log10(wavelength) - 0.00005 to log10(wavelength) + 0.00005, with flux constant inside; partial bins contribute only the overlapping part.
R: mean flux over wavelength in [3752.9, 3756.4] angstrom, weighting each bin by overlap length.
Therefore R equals 87.6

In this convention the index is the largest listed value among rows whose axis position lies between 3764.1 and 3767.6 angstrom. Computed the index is 87.78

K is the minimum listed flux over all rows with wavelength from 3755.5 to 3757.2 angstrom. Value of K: 76.12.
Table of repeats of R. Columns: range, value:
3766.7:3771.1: 70.3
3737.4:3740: 72.8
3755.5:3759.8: 73.9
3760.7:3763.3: 86.1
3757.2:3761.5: 71.3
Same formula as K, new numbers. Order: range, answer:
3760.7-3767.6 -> 67.41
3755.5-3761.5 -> 59.31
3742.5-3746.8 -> 44.54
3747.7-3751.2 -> 38.76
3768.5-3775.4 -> 62.93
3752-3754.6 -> 72.64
